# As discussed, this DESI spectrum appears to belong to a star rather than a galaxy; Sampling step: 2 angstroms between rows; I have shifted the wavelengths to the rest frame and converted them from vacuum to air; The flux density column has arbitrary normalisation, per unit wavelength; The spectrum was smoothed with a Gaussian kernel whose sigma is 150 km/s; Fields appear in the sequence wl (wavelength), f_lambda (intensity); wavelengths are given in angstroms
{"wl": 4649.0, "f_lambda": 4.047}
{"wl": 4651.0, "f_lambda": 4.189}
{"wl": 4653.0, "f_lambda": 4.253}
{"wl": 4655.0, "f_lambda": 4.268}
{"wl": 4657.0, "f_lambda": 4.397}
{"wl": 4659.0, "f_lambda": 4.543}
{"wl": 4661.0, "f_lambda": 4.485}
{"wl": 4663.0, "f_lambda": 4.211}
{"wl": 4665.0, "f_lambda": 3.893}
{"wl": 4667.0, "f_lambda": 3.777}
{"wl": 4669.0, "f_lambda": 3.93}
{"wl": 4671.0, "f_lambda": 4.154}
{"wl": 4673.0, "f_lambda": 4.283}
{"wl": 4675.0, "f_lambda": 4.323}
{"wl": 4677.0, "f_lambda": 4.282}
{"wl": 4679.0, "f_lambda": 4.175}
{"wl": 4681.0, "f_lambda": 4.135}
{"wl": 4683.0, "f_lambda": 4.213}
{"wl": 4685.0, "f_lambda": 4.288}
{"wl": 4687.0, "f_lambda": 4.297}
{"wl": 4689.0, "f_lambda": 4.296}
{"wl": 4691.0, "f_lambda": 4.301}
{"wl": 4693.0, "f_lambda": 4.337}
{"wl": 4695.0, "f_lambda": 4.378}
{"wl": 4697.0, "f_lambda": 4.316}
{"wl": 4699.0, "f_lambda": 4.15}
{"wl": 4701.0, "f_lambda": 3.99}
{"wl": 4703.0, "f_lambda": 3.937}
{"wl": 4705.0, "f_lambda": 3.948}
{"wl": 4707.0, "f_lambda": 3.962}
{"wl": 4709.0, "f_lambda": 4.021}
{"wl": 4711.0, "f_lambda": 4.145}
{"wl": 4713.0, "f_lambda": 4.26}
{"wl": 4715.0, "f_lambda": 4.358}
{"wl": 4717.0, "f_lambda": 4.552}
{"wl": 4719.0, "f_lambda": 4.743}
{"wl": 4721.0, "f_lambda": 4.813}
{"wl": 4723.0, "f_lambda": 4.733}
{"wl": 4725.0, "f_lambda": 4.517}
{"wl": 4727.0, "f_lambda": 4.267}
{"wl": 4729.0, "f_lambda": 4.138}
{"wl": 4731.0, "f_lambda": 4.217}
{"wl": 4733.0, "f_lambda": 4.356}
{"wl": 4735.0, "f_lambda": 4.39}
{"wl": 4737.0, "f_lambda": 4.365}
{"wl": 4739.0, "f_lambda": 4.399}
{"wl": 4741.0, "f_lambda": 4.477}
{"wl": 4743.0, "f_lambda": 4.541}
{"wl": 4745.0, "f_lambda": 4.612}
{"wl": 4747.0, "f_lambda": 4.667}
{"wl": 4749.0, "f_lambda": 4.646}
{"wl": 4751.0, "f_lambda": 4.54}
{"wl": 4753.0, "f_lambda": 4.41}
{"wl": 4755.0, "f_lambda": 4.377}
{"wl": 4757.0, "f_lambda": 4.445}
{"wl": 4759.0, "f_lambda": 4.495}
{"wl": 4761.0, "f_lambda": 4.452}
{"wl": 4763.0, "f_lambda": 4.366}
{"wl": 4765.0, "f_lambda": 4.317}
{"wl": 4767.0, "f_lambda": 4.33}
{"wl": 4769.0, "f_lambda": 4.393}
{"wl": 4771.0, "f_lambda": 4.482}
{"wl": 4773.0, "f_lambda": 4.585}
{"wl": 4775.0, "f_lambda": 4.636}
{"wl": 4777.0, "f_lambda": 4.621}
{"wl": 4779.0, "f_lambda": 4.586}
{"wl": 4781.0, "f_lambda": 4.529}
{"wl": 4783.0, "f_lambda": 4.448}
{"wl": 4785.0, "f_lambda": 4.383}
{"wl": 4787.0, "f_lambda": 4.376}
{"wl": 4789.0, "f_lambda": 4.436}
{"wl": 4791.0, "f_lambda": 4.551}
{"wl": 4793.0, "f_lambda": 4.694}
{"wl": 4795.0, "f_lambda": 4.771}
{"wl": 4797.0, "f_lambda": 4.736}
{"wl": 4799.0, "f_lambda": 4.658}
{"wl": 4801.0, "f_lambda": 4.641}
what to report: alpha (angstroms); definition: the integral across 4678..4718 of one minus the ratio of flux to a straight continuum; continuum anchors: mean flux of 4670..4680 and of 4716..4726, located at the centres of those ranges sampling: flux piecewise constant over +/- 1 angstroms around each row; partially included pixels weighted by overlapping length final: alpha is 2.26 angstroms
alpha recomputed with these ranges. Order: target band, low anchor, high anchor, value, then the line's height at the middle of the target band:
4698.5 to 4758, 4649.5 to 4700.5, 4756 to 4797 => 0.1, 4.37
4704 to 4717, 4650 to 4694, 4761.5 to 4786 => 0.5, 4.32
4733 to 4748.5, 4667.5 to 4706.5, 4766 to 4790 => -0.4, 4.36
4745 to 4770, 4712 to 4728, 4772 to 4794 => 0.4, 4.53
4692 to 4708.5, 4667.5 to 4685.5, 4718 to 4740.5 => 0.7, 4.3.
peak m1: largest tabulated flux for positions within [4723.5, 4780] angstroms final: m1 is 4.667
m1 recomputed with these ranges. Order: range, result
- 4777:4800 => 4.771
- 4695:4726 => 4.813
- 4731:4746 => 4.612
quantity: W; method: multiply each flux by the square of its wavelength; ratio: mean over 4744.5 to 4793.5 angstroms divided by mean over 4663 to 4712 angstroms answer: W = 1.12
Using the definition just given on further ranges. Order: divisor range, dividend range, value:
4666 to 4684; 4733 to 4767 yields 1.11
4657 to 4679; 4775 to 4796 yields 1.14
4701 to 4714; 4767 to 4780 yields 1.15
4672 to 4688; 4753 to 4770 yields 1.07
